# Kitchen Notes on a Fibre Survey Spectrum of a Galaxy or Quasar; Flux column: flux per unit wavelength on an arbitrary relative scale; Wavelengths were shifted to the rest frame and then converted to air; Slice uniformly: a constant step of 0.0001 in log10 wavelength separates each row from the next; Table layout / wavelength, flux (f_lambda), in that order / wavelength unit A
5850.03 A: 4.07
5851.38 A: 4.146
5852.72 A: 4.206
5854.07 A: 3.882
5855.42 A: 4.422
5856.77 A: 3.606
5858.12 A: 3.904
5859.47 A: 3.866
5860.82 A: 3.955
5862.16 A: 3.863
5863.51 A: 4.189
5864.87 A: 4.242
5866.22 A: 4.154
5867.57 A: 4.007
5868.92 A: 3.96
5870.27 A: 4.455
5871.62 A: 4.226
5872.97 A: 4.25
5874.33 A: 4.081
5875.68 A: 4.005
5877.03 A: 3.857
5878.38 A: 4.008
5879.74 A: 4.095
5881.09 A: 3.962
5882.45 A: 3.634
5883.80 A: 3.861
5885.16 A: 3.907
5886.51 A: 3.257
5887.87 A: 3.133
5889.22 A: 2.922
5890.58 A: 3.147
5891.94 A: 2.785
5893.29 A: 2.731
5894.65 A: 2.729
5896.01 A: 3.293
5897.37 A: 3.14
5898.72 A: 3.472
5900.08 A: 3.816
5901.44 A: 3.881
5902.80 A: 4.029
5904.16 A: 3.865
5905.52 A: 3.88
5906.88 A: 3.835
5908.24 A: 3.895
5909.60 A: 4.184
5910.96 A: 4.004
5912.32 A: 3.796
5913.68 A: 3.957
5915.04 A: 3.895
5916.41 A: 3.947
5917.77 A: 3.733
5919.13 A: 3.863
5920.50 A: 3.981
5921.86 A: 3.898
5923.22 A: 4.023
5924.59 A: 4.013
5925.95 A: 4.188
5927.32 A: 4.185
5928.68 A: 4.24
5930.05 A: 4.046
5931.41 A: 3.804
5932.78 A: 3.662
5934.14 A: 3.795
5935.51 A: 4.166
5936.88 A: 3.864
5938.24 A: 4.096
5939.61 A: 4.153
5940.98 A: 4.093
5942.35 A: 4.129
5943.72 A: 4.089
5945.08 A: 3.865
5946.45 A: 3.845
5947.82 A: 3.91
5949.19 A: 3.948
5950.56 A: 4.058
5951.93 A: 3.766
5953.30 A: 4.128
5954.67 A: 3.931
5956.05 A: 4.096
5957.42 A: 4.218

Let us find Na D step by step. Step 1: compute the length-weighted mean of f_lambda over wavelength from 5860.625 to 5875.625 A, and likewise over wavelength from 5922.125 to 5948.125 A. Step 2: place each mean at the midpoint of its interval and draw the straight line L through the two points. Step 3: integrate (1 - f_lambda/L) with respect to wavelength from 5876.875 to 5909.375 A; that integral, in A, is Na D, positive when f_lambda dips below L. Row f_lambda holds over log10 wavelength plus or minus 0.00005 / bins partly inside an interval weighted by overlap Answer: 4.2 A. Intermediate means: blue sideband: 4.13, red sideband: 4.01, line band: 3.55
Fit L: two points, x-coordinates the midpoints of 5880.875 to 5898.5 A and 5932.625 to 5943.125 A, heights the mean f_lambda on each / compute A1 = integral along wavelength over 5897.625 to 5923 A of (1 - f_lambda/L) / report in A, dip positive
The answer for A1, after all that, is -2.1 A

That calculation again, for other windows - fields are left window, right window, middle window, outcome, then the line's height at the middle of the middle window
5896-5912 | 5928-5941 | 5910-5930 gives -0.5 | 3.9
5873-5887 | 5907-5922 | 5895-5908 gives 0.8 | 3.91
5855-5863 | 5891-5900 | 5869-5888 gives -2.5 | 3.48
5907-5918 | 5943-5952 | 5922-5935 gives -0.2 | 3.93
